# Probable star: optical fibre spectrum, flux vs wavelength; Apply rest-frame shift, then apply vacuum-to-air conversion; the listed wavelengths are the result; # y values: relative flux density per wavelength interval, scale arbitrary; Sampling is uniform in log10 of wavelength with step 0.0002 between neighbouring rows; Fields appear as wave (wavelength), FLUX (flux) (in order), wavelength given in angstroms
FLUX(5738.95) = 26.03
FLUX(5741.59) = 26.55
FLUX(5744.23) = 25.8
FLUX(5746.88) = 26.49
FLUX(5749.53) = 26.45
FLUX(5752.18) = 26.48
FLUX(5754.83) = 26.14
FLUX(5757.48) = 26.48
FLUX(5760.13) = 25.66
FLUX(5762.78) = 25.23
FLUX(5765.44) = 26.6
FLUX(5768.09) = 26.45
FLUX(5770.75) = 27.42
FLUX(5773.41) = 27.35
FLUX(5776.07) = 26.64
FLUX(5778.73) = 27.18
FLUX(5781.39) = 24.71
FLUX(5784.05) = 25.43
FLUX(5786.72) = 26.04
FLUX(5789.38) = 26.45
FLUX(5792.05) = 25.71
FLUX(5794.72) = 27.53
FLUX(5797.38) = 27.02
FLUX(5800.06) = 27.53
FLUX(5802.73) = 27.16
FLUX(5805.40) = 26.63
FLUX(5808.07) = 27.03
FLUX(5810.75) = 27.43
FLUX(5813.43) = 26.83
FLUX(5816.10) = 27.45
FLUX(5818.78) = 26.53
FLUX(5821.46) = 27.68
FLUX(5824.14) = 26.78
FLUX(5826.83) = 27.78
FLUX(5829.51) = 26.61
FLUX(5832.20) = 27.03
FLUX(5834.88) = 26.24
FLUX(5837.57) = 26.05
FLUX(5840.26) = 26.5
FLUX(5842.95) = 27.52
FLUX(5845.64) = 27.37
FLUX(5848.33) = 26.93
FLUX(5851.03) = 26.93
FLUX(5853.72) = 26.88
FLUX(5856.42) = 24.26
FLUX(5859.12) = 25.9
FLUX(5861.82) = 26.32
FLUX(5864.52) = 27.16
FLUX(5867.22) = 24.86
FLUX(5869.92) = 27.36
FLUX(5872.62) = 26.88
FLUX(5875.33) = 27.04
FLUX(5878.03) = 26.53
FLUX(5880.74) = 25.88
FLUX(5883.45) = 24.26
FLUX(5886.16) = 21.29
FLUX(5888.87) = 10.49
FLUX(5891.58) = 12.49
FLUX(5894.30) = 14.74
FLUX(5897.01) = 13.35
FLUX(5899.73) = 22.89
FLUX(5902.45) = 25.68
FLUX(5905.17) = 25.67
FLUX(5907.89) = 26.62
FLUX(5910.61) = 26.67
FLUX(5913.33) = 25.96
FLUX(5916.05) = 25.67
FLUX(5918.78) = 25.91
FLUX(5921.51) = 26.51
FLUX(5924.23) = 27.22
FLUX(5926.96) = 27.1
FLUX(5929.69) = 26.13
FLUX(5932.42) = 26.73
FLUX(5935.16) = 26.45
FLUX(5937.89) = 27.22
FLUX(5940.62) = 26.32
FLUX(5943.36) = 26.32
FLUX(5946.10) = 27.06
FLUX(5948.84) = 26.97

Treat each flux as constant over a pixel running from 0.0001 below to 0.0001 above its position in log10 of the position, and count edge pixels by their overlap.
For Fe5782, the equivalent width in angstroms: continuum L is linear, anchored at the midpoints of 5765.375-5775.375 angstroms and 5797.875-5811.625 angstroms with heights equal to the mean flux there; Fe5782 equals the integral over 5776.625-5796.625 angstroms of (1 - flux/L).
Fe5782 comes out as 0.63 angstroms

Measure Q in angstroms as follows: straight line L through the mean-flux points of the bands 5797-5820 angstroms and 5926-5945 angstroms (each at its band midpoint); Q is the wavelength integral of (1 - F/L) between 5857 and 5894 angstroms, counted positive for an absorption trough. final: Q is 4.8 angstroms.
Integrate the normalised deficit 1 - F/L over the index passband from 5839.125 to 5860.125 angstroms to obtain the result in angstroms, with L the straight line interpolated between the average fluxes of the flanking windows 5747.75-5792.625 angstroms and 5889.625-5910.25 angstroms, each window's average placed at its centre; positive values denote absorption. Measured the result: -3.7 angstroms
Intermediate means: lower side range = 26.3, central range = 26.5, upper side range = 20.2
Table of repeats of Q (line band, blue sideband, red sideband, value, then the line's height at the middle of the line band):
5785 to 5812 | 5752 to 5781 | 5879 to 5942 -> -1.07 angstroms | 25.8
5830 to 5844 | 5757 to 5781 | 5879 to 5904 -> -2.64 angstroms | 22.4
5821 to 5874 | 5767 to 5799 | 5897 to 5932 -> -1.24 angstroms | 26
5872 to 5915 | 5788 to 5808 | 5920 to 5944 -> 7.25 angstroms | 26.7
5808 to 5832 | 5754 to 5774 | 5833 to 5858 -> -0.58 angstroms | 26.5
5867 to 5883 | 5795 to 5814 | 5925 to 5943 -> 0.27 angstroms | 26.9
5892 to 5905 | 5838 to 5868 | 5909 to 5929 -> 3.52 angstroms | 26.4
